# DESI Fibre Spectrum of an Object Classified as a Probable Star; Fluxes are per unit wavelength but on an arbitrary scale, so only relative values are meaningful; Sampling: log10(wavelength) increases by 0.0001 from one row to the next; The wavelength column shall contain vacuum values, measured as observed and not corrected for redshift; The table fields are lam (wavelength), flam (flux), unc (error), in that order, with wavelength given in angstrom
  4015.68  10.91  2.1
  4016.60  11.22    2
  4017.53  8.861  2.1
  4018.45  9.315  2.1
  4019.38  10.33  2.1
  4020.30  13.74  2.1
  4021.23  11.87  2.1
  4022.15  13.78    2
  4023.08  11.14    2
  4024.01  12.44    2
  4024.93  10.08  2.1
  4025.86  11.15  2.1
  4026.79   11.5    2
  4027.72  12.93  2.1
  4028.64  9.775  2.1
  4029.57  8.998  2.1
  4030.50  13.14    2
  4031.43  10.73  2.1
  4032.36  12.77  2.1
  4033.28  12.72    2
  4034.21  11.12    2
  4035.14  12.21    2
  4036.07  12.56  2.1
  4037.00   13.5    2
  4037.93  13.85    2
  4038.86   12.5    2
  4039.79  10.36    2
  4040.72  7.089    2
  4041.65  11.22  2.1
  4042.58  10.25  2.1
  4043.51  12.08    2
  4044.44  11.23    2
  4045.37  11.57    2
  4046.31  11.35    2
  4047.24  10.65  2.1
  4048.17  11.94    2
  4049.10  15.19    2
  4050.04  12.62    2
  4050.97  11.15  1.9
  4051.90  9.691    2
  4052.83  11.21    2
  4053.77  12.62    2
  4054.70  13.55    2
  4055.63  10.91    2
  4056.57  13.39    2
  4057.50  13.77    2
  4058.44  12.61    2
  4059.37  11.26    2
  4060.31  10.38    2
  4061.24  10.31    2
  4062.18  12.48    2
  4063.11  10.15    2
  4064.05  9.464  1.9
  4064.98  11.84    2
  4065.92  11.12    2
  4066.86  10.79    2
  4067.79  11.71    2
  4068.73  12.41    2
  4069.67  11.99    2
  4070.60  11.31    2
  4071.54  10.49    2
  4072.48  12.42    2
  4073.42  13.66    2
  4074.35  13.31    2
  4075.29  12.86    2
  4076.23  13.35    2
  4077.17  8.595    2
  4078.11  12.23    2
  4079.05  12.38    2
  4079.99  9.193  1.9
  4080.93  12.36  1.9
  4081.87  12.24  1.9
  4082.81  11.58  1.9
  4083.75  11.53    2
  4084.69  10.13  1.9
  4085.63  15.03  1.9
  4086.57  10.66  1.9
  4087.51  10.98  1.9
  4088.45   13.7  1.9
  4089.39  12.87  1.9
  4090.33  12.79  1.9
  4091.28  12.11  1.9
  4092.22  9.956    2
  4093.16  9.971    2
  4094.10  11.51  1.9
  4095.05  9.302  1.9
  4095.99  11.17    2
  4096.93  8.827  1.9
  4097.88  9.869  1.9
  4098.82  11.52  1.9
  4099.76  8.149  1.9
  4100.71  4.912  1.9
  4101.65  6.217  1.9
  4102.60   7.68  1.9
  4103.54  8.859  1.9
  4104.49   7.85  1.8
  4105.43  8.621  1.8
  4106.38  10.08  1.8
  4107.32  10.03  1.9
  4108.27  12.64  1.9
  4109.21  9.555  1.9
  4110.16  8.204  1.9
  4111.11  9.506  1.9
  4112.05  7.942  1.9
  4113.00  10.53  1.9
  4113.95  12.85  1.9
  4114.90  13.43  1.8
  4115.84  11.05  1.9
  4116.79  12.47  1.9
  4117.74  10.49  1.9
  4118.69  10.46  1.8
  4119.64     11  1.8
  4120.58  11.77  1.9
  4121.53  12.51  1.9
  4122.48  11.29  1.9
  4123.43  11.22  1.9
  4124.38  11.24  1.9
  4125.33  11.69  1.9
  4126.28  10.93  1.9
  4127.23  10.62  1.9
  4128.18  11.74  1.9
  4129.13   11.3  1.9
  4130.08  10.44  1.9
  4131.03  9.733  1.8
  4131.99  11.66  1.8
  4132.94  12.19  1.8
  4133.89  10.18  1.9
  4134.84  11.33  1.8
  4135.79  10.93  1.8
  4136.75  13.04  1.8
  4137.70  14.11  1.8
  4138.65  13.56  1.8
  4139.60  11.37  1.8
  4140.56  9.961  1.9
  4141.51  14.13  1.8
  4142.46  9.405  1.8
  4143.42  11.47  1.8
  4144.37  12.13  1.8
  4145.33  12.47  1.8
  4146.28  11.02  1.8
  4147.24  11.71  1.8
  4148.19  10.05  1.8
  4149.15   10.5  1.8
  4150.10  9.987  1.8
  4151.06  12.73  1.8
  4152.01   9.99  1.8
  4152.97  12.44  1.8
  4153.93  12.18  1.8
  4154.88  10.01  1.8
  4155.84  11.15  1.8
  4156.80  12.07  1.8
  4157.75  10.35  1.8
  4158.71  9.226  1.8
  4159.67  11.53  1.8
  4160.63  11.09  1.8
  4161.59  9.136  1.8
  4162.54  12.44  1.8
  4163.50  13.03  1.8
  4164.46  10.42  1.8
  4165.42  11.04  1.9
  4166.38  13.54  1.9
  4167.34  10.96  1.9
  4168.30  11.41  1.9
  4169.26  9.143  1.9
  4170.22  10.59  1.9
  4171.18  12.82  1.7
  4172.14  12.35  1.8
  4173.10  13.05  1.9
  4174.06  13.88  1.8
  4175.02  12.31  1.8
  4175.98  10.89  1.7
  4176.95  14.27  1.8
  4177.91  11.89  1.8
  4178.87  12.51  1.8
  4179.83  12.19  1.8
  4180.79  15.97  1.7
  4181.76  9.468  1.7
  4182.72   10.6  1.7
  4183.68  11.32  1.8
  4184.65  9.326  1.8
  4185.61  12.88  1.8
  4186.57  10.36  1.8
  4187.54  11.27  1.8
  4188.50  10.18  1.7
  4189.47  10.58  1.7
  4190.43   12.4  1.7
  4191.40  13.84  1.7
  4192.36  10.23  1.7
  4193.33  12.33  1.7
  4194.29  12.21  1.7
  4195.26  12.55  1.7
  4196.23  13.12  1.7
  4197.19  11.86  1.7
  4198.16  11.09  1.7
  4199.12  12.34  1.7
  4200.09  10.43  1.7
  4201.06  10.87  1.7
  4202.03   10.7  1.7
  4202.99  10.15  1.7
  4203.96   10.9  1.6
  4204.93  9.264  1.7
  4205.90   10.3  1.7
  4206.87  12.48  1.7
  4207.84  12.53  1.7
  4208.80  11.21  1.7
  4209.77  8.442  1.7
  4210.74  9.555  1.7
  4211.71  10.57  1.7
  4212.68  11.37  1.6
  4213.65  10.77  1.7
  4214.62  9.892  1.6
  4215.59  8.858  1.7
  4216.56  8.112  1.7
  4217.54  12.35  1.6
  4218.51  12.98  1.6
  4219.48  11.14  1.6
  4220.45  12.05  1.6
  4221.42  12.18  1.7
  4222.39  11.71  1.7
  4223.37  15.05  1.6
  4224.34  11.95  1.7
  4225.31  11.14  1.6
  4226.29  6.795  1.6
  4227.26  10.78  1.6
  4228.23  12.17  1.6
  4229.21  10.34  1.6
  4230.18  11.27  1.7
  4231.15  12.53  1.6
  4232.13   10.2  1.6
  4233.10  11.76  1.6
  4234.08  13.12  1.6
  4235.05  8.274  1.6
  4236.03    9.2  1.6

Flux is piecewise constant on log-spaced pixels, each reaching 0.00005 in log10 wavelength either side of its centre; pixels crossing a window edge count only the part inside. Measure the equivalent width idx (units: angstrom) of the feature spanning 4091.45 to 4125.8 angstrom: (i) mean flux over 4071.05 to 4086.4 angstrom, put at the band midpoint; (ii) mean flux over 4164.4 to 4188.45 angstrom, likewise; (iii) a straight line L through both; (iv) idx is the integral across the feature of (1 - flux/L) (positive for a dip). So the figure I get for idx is 5.0 angstrom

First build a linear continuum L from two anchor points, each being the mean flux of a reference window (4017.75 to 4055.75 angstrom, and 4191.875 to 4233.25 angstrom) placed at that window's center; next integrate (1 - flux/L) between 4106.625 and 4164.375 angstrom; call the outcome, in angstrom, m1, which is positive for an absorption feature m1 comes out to 0.7 angstrom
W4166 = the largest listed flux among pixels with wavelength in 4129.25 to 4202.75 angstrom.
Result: 15.97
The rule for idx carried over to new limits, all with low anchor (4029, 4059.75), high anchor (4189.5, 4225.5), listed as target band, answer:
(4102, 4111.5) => 1.9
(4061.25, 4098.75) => 0.7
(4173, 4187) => -0.8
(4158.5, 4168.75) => 0.1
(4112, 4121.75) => 0.1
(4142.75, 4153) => 0.2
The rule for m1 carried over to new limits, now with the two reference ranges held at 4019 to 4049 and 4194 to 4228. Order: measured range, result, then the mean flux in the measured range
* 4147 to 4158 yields 0.2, 11.1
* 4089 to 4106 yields 2.8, 9.55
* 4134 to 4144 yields -0.5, 11.9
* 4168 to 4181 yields -1.3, 12.3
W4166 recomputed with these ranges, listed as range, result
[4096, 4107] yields 11.52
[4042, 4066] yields 15.19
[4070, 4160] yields 15.03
